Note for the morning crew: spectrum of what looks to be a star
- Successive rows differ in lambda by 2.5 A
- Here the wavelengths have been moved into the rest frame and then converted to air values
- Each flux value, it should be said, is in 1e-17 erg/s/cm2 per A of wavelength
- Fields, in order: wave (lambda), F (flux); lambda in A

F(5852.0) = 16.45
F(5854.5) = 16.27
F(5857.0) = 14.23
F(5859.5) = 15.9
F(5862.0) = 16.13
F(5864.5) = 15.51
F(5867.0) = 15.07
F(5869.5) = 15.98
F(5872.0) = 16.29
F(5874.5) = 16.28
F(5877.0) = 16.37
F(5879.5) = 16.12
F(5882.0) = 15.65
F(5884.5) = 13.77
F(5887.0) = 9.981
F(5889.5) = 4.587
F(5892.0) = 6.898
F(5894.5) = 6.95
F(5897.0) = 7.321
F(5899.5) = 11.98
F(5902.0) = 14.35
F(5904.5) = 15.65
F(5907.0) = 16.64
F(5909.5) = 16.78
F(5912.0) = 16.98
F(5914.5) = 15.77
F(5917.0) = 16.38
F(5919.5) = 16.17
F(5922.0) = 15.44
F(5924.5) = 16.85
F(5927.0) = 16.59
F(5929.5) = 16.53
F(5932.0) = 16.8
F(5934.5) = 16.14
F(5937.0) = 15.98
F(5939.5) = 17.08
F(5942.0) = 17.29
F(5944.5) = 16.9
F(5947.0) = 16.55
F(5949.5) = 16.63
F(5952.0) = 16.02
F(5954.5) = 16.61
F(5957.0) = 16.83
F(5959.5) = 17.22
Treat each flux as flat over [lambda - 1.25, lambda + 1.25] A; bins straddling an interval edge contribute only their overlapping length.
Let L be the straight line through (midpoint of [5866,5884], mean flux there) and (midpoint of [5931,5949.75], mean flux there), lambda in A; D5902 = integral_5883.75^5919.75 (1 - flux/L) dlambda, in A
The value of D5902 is 8.1 A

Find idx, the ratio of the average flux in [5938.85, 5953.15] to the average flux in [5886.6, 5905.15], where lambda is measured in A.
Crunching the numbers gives 1.8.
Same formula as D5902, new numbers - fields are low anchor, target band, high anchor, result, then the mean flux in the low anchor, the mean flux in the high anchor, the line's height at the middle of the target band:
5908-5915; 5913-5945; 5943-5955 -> 0.2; 16.6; 16.6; 16.6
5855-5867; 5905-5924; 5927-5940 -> -0.1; 15.5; 16.5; 16.2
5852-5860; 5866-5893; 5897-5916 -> 3.3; 15.6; 14.9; 15.3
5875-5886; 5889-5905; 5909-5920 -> 6.3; 15.4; 16.4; 15.9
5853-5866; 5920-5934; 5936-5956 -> 0.0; 15.6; 16.6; 16.4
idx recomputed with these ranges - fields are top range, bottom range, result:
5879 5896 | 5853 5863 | 0.66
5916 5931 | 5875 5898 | 1.48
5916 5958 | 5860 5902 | 1.28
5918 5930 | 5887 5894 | 2.46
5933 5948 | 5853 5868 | 1.07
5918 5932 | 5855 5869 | 1.06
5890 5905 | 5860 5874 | 0.63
